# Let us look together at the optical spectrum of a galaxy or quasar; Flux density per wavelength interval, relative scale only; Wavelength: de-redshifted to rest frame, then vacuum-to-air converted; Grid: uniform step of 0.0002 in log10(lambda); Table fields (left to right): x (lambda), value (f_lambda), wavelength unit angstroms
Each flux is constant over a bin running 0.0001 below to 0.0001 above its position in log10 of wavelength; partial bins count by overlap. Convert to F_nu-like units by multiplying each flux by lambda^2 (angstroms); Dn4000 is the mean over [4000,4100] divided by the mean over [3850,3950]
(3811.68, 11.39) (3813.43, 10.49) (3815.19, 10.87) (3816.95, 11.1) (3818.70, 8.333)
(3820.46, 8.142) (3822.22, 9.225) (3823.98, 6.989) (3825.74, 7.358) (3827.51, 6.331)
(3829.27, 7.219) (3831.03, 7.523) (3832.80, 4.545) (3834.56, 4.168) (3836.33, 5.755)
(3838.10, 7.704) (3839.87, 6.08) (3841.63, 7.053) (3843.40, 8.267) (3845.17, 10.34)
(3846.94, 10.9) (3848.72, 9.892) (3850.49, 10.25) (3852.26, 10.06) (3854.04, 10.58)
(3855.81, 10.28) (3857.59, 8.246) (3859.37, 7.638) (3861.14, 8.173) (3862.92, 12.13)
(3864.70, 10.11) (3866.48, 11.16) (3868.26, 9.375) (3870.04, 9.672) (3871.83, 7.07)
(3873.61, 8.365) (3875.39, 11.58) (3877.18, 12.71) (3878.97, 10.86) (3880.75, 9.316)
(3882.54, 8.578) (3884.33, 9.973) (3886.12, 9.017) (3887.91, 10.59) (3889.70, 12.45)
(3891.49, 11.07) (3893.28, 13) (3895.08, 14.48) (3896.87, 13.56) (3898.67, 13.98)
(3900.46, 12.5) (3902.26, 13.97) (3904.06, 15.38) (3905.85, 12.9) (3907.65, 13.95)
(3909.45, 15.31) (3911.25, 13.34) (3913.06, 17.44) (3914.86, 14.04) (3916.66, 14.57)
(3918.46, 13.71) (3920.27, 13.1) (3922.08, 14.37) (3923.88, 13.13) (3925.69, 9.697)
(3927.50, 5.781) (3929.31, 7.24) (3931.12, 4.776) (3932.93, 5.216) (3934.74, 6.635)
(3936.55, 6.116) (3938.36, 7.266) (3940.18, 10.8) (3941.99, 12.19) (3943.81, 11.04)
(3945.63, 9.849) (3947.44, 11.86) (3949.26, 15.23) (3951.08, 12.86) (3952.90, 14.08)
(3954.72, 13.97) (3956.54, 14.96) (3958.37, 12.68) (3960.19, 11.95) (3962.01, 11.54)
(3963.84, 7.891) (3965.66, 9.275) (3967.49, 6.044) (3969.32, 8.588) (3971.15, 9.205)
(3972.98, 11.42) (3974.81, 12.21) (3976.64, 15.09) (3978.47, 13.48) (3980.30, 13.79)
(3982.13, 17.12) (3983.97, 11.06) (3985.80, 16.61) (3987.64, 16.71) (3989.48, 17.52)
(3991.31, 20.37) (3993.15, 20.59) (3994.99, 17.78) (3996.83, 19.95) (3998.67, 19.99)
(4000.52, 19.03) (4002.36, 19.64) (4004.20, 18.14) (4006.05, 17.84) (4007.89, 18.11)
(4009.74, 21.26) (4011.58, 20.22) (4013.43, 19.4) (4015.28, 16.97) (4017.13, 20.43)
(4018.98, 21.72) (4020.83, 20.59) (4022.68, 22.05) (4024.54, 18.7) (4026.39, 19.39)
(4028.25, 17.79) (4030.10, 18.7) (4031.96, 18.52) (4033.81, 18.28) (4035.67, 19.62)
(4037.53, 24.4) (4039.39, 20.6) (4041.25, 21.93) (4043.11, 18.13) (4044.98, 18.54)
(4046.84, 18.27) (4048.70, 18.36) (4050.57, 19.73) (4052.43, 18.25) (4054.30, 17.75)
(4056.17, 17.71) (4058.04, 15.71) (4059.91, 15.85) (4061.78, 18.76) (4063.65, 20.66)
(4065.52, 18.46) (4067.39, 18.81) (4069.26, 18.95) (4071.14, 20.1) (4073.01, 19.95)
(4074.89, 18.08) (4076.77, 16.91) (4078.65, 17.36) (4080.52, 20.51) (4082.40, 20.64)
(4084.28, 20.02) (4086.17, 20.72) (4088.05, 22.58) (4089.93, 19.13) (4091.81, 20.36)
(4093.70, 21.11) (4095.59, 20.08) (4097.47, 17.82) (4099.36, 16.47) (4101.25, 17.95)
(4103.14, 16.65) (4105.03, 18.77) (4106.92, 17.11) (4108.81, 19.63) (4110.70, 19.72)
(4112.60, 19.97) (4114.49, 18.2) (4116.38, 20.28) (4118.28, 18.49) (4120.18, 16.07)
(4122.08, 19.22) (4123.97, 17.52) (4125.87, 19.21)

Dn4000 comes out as 1.89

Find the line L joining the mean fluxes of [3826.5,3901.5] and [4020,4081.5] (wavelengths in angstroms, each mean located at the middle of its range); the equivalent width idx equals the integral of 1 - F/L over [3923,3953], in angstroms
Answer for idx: 8.7 angstroms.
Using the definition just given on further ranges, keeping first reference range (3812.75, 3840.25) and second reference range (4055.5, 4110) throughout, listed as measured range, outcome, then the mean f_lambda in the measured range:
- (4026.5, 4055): -3.79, 19.3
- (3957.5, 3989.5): 4.36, 12.2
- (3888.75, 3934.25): -4.29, 12.3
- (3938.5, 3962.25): 1.22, 12.4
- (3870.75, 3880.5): -0.27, 10.1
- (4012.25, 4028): -3.62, 19.8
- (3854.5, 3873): -0.31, 9.4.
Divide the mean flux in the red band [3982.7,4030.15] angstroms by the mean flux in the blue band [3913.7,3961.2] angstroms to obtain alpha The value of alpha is 1.7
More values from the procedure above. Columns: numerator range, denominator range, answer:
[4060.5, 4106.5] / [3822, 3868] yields 2.28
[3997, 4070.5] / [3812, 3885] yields 2.15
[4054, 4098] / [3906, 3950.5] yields 1.71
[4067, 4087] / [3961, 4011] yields 1.27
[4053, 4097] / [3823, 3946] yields 1.89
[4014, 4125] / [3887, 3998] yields 1.51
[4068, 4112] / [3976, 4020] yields 1.06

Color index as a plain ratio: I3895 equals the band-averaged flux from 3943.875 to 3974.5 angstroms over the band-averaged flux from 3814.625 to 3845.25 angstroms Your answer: 1.5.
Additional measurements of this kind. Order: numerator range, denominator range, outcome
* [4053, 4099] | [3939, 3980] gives 1.64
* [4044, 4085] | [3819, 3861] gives 2.32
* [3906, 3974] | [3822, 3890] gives 1.25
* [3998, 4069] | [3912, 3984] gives 1.70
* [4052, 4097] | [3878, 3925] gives 1.49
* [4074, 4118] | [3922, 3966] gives 1.85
